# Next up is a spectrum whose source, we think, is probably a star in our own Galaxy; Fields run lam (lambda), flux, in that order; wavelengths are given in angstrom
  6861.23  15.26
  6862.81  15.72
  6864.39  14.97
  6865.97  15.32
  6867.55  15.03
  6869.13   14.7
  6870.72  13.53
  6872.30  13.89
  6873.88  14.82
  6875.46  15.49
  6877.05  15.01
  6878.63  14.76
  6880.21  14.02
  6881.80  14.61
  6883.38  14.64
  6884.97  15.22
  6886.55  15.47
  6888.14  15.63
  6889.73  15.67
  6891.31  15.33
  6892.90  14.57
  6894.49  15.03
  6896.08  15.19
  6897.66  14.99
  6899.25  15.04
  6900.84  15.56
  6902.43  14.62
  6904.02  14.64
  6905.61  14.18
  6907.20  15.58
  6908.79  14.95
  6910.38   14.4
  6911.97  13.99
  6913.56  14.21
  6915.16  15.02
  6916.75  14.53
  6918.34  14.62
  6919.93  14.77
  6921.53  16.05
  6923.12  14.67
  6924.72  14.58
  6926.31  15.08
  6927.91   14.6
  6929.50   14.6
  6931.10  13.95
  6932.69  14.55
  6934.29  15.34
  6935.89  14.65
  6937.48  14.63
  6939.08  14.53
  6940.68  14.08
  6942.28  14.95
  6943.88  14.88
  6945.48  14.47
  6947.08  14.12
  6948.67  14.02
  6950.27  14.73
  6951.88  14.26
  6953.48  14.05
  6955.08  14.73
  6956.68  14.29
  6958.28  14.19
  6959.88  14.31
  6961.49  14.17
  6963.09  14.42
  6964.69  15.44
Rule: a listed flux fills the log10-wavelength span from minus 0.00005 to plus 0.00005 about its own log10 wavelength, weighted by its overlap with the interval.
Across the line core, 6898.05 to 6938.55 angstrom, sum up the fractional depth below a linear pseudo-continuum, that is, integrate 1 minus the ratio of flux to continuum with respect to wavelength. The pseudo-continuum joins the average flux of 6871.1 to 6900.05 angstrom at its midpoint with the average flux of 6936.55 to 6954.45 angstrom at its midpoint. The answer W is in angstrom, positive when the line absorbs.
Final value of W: -0.2 angstrom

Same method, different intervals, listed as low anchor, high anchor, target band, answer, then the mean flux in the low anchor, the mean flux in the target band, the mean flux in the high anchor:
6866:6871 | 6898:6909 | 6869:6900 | -0.2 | 14.6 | 14.9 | 14.9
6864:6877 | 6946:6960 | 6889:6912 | -0.6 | 14.7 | 14.9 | 14.3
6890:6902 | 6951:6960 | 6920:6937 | -0.1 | 15.1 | 14.8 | 14.3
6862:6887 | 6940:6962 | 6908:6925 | -0.2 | 14.8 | 14.7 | 14.4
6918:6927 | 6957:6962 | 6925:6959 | 0.2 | 15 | 14.5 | 14.2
